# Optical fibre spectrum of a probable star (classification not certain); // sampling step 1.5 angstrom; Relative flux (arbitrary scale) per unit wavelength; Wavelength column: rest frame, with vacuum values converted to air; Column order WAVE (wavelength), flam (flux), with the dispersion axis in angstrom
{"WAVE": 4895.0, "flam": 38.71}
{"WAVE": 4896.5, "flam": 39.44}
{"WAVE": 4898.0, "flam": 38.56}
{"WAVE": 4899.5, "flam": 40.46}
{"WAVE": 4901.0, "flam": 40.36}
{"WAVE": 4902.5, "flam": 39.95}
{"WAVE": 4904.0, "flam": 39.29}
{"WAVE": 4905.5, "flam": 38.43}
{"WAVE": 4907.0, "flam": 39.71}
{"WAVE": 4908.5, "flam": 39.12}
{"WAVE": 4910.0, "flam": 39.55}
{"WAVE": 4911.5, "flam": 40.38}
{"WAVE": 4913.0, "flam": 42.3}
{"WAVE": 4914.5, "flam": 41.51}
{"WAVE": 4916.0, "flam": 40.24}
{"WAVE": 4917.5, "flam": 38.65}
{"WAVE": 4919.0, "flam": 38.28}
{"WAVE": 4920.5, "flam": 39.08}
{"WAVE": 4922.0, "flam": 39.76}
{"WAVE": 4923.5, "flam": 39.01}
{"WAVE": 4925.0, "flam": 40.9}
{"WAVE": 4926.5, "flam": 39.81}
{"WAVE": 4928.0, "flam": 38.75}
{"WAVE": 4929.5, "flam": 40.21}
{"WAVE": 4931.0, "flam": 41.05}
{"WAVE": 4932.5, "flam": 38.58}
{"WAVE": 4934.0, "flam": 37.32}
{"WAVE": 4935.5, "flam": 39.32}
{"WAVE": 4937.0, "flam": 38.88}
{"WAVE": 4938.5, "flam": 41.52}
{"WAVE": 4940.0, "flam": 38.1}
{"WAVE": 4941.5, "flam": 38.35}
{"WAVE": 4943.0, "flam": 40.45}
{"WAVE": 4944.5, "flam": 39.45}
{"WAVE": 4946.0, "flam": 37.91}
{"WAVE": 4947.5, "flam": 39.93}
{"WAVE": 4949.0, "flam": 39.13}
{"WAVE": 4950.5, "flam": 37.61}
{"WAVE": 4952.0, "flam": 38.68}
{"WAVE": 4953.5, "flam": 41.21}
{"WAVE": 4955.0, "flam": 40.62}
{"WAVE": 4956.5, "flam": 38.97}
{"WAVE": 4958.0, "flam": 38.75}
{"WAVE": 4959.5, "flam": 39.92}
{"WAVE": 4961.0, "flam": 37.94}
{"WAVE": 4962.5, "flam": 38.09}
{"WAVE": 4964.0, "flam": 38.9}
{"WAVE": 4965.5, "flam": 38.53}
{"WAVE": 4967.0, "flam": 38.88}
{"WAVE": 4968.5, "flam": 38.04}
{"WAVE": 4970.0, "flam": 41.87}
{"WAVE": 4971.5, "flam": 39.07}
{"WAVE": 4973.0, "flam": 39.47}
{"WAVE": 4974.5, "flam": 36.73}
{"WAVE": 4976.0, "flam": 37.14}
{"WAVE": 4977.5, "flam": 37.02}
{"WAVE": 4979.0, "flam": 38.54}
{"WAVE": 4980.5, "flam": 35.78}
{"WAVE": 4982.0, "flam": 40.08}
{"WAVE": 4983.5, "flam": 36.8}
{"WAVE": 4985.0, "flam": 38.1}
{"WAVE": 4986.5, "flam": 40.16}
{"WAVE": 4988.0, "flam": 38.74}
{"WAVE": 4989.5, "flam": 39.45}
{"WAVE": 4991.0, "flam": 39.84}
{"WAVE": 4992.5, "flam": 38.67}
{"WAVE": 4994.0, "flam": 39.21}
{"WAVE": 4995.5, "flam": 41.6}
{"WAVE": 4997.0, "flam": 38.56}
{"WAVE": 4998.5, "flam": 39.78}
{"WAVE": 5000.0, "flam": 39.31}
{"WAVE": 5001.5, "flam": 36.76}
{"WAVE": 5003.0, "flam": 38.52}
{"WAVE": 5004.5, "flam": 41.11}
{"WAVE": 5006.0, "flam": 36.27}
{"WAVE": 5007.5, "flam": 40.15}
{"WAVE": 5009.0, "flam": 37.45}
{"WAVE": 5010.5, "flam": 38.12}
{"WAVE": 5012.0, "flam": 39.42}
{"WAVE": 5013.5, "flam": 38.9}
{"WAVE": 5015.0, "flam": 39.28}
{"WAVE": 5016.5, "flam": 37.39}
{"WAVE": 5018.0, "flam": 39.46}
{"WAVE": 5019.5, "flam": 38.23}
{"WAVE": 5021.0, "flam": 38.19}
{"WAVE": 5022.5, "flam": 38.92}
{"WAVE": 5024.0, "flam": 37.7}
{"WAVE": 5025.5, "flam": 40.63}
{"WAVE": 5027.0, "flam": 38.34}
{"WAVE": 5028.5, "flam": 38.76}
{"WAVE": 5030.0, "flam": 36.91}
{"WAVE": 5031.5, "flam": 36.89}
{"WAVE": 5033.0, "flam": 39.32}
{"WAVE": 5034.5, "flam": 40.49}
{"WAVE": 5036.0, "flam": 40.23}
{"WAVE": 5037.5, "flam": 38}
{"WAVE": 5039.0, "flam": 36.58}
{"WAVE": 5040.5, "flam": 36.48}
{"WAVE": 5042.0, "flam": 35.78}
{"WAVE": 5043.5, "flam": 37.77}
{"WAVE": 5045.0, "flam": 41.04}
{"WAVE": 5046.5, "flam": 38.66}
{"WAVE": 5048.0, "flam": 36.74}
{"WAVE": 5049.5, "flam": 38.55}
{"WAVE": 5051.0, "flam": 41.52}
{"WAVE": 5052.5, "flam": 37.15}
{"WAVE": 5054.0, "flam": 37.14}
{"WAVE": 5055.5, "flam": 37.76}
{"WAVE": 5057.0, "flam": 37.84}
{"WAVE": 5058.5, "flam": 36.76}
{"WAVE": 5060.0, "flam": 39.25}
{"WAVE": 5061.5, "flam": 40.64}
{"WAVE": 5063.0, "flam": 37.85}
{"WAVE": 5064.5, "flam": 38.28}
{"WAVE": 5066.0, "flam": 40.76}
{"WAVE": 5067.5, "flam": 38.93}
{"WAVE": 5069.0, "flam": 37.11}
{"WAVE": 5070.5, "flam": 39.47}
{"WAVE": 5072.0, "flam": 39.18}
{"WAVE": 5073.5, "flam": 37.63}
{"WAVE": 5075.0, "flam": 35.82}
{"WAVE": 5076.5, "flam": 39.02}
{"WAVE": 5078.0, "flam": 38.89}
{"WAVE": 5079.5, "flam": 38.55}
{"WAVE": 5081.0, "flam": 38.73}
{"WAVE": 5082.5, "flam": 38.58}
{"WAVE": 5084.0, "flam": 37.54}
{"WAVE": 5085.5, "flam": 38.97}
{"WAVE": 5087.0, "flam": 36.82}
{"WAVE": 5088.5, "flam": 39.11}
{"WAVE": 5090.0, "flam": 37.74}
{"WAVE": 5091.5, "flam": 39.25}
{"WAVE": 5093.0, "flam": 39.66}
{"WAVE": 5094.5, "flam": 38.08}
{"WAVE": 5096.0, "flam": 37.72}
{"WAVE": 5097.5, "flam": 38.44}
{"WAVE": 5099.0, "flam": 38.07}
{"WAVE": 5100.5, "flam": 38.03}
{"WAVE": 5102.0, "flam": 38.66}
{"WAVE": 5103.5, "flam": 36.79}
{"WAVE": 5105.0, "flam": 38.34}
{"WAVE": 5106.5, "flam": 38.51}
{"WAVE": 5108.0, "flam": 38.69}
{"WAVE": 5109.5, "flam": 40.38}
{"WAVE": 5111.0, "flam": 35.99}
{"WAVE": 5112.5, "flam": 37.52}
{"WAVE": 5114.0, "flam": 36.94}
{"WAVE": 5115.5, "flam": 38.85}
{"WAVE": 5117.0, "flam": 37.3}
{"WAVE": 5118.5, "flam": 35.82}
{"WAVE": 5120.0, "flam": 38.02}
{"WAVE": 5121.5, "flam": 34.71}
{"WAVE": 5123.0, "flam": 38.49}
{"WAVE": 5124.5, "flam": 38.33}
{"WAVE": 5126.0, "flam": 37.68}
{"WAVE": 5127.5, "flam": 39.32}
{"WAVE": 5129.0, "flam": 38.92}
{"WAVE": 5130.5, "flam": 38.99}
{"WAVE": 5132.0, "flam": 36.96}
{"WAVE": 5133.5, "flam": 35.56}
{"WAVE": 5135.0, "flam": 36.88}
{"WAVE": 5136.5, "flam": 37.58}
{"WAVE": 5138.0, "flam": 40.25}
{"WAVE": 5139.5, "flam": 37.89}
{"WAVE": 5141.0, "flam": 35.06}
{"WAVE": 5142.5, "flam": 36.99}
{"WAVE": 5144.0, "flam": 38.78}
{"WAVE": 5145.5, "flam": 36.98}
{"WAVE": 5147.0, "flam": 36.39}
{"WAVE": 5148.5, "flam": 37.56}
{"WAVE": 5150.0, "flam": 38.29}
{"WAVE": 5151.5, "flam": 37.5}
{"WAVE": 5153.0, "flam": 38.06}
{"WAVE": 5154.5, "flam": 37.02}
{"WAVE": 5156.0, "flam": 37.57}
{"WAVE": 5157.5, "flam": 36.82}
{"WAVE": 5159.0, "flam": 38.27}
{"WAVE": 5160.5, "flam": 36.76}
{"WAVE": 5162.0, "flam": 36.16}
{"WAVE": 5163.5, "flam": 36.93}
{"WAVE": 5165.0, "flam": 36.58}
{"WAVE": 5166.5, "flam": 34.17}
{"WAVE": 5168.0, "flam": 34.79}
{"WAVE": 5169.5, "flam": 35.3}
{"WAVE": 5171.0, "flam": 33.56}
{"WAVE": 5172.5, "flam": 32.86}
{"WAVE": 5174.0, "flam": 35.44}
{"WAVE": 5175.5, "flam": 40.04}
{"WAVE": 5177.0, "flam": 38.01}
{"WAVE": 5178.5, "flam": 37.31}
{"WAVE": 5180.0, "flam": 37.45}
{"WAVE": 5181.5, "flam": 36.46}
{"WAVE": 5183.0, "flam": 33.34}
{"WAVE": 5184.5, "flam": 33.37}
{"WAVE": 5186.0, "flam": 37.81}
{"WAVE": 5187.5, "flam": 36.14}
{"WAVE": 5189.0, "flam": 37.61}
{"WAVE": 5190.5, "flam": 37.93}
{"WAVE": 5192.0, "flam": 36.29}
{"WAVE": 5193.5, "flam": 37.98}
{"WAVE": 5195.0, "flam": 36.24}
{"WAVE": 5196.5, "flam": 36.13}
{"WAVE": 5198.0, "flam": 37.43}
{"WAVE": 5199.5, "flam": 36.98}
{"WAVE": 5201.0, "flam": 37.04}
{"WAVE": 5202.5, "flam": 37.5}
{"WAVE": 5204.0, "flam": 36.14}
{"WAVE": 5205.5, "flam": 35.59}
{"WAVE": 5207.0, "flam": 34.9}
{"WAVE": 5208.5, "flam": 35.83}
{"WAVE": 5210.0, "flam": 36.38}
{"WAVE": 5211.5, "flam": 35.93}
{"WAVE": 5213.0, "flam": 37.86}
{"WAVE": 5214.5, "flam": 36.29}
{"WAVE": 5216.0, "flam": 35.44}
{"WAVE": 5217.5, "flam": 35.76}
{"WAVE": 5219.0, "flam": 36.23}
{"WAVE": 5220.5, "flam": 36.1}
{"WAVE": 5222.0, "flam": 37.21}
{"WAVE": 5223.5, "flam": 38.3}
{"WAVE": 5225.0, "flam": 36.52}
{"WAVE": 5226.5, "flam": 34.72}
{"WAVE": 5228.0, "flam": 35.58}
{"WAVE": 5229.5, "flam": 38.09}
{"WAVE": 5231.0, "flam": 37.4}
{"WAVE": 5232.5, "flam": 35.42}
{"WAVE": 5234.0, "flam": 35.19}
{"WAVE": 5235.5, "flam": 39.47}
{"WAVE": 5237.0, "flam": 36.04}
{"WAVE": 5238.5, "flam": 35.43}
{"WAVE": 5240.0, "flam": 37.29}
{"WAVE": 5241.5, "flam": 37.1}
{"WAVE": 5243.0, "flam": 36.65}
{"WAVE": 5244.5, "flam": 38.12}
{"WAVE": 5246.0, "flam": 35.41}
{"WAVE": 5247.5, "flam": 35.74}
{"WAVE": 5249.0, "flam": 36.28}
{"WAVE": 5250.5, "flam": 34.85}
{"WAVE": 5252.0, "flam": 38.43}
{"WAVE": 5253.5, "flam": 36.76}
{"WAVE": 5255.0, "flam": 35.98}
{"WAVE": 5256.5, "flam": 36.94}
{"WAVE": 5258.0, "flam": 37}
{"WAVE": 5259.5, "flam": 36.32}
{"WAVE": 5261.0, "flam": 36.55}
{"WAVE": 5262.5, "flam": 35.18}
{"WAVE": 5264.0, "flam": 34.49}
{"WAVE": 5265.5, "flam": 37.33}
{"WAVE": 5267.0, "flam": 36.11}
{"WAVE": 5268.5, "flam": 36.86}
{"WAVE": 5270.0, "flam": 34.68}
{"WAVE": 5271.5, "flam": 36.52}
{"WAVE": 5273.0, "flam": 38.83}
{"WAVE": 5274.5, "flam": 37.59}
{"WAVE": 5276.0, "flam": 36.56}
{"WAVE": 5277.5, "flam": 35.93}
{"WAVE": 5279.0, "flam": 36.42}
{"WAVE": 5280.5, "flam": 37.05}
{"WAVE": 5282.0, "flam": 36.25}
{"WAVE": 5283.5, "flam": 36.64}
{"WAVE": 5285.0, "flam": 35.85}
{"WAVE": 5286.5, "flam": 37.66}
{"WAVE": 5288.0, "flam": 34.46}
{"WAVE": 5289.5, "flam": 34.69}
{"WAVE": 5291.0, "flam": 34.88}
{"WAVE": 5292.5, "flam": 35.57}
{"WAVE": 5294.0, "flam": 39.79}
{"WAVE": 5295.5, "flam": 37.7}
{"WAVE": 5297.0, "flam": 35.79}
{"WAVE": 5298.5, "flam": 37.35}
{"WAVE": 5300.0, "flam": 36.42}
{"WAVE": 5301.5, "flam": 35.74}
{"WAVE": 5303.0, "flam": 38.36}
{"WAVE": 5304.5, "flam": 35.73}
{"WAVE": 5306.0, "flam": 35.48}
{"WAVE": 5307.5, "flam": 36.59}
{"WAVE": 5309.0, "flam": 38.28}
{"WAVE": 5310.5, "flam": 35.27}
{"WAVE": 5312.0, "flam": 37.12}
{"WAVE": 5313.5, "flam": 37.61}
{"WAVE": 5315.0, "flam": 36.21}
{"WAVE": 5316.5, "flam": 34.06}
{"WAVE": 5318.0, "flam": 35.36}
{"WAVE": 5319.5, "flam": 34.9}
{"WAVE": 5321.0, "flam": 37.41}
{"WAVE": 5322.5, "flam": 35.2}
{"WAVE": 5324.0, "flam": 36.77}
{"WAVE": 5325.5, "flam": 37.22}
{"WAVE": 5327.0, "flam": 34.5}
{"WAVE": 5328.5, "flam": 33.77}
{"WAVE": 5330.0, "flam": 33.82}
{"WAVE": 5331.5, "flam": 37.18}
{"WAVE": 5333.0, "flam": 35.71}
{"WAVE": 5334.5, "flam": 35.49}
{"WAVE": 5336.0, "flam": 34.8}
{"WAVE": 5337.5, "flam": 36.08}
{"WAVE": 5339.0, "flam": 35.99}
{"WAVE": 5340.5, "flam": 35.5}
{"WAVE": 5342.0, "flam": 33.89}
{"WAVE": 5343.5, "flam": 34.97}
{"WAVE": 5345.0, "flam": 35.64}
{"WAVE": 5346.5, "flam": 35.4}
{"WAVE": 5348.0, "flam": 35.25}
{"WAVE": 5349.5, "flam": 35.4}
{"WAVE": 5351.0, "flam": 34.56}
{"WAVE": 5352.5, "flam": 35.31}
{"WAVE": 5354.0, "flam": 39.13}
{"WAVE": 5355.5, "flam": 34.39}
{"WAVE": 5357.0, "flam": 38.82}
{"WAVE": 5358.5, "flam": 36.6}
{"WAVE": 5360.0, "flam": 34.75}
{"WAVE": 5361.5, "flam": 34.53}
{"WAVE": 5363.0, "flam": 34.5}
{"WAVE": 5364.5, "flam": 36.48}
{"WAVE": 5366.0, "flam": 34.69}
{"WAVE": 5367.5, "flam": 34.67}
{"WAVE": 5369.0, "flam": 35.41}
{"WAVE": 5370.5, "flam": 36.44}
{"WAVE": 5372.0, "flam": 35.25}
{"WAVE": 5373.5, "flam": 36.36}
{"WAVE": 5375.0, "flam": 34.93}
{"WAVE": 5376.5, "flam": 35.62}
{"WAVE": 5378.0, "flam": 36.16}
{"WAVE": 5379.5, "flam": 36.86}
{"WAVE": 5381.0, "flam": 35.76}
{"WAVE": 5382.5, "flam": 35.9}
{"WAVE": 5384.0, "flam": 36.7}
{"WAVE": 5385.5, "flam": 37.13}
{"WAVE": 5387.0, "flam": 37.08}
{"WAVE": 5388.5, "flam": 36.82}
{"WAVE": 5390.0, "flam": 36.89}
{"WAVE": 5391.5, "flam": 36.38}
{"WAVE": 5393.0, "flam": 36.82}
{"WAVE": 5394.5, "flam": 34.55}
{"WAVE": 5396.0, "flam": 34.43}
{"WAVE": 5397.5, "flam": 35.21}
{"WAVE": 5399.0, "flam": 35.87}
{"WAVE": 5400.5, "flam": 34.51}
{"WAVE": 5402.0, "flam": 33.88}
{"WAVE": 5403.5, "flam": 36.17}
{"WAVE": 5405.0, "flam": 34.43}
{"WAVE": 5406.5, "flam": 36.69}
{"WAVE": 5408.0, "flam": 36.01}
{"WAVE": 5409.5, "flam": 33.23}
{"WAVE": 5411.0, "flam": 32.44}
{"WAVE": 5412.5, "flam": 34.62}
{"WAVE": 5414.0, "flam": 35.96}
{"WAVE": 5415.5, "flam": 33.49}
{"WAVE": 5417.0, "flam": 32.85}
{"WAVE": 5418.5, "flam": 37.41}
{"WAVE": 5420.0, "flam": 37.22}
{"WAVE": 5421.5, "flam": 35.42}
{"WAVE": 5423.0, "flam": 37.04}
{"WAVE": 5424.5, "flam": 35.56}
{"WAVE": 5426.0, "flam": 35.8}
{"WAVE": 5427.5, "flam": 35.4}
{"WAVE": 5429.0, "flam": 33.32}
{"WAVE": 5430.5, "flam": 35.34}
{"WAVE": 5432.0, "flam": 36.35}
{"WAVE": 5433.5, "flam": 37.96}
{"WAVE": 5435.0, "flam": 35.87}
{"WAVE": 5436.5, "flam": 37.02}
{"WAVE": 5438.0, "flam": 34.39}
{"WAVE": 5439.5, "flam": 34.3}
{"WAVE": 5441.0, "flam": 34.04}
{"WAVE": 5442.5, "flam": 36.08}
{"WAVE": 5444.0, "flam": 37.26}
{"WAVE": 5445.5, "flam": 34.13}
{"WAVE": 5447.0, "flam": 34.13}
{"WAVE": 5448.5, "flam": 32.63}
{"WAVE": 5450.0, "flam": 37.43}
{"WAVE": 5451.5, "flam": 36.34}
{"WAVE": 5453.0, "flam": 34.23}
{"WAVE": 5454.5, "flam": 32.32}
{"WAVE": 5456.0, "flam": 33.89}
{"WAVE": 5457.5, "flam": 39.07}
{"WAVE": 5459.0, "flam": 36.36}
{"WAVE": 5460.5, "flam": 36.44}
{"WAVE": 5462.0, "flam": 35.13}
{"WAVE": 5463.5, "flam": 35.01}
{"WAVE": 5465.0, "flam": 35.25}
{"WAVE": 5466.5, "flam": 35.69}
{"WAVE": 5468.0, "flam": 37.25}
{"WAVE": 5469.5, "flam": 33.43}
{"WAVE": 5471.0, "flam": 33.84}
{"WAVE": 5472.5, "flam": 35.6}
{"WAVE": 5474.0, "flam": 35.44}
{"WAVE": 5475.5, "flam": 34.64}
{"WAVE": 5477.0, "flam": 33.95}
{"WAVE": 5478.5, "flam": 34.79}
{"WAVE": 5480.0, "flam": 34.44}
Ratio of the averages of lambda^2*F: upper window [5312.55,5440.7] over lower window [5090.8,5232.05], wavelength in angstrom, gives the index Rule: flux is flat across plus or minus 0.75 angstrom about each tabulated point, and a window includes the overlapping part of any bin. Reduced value 1.0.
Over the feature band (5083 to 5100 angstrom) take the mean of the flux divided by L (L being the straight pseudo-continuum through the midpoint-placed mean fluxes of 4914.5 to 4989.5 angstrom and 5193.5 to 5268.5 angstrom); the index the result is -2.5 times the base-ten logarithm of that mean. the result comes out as -0.02 mag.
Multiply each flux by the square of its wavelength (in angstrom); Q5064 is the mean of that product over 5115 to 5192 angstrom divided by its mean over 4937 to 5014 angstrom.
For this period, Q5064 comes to 1.0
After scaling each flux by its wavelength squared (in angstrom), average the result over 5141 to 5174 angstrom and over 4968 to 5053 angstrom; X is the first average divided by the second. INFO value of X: 1.00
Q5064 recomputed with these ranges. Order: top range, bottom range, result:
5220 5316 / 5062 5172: 1.03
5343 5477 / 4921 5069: 1.07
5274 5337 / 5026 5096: 1.04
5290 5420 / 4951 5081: 1.06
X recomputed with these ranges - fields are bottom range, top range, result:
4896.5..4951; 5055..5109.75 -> 1.04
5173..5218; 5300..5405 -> 1.04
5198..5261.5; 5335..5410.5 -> 1.03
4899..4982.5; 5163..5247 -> 1.03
